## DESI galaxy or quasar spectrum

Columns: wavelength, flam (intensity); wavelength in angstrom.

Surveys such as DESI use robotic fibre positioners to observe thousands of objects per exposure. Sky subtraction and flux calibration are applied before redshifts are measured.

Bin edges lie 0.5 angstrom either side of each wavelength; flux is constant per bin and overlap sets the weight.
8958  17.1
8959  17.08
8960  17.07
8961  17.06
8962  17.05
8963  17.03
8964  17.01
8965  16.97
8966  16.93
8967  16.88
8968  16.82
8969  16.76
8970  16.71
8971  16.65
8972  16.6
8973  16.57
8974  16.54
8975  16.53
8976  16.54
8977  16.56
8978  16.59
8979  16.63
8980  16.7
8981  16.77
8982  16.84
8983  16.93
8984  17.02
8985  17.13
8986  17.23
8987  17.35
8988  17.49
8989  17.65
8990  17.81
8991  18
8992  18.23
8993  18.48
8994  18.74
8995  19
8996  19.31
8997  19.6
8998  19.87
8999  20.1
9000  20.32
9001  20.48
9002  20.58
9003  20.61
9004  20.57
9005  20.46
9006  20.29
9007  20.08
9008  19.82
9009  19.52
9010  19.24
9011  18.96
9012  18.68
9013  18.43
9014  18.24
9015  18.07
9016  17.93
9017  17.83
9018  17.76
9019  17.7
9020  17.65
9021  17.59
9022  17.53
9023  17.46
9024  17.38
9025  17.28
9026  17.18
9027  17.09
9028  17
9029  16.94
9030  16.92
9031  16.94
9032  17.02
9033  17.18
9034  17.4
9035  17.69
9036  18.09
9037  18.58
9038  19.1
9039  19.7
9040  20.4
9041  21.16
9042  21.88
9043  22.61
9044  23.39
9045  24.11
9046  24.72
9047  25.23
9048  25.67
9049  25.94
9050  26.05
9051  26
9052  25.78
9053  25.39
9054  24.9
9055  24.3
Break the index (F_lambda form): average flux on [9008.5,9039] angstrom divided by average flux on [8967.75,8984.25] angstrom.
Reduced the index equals 1.1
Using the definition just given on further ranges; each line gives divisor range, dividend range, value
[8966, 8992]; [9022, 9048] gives 1.14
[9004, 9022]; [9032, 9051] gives 1.15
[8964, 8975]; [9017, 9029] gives 1.04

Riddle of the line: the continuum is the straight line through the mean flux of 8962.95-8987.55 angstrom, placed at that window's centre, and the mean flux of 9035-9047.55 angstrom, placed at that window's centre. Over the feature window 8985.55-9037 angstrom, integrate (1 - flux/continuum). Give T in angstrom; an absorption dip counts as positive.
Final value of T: 2.2 angstrom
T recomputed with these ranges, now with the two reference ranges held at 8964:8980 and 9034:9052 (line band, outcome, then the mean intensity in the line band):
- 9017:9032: 2.54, 17.3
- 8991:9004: -0.60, 19.6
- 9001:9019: 0.41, 19.2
